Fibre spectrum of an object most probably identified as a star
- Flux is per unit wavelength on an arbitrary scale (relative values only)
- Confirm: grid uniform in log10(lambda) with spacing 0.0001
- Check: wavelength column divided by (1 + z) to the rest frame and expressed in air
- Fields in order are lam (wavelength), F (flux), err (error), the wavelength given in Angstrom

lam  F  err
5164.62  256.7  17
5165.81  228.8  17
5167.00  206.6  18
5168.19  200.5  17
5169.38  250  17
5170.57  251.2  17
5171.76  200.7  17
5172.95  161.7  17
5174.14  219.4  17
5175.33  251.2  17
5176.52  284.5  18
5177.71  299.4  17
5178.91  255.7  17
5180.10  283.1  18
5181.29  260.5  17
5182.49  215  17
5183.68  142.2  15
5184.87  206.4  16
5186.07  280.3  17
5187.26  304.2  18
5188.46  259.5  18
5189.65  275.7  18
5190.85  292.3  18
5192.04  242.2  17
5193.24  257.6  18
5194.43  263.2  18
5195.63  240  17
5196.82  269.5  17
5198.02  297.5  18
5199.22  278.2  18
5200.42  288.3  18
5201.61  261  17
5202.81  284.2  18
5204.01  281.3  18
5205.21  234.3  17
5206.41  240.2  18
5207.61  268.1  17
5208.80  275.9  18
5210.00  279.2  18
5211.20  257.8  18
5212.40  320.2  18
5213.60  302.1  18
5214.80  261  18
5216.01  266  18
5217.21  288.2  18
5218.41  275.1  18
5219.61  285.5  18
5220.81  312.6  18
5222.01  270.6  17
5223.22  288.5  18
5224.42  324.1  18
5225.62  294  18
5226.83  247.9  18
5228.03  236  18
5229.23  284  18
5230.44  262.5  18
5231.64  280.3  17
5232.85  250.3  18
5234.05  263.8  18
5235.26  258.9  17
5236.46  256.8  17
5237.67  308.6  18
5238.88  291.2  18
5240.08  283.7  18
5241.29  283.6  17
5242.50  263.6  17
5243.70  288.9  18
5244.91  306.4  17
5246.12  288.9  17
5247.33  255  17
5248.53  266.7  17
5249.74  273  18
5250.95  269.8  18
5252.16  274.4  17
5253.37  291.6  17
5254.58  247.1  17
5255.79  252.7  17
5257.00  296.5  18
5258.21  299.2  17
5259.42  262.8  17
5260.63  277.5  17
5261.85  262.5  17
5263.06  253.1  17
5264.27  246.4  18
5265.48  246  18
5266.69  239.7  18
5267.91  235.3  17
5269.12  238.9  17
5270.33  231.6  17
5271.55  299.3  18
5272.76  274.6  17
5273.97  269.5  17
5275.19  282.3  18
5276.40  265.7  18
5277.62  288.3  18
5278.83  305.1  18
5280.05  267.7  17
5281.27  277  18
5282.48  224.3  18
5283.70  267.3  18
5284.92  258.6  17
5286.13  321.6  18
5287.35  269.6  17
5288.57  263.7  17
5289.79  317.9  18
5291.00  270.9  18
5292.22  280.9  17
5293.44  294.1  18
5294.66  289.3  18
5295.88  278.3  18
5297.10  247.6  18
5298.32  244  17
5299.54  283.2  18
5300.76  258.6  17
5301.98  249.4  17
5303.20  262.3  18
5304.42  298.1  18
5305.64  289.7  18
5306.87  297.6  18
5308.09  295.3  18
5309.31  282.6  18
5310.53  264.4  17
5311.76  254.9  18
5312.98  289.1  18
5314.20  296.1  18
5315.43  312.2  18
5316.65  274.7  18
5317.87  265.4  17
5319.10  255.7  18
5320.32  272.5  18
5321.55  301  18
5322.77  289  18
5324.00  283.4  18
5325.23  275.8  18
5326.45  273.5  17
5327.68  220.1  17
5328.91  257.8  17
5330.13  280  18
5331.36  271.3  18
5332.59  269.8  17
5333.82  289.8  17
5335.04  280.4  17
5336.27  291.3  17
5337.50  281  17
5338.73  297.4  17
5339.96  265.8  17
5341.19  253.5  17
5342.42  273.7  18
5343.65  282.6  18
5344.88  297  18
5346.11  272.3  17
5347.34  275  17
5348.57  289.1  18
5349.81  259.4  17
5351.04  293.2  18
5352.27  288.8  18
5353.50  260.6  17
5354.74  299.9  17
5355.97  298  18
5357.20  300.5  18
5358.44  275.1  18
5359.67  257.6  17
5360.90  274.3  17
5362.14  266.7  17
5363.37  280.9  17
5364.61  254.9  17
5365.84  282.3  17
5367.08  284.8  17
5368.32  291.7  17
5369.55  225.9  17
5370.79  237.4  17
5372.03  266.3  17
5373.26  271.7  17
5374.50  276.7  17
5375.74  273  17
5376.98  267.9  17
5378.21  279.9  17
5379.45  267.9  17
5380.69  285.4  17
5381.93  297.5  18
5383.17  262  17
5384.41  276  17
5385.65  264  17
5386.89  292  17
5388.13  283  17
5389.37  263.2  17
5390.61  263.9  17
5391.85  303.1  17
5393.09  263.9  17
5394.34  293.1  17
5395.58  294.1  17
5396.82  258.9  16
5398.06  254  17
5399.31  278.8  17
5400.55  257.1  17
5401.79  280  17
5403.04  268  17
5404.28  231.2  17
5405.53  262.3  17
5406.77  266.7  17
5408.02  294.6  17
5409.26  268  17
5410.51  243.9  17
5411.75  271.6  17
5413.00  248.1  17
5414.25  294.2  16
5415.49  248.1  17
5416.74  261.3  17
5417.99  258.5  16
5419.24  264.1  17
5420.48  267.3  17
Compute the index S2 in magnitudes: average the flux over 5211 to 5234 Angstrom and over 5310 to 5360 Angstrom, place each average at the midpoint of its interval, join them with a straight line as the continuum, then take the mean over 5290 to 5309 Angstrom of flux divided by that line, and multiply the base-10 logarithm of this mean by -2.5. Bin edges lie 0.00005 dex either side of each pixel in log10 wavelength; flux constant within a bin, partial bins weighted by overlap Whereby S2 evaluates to 0.01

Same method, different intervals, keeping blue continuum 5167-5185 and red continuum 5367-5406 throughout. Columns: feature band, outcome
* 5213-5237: -0.14 mag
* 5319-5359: -0.06 mag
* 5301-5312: -0.09 mag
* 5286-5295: -0.13 mag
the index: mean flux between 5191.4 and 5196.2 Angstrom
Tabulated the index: 251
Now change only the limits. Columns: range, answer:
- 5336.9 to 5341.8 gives 274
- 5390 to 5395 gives 281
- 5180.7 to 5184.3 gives 206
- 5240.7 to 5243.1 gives 274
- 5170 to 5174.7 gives 208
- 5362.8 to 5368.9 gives 278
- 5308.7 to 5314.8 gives 278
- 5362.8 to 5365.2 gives 267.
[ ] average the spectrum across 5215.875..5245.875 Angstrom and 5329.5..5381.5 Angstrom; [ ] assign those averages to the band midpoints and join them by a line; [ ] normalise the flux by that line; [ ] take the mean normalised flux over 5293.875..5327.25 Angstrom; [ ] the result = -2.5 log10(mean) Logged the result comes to 0.00 mag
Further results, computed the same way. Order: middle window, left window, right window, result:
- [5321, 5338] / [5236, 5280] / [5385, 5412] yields -0.02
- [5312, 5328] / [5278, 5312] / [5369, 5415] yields -0.02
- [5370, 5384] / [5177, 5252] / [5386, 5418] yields -0.01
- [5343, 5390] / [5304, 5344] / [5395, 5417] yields -0.02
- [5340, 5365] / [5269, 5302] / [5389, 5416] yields -0.03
